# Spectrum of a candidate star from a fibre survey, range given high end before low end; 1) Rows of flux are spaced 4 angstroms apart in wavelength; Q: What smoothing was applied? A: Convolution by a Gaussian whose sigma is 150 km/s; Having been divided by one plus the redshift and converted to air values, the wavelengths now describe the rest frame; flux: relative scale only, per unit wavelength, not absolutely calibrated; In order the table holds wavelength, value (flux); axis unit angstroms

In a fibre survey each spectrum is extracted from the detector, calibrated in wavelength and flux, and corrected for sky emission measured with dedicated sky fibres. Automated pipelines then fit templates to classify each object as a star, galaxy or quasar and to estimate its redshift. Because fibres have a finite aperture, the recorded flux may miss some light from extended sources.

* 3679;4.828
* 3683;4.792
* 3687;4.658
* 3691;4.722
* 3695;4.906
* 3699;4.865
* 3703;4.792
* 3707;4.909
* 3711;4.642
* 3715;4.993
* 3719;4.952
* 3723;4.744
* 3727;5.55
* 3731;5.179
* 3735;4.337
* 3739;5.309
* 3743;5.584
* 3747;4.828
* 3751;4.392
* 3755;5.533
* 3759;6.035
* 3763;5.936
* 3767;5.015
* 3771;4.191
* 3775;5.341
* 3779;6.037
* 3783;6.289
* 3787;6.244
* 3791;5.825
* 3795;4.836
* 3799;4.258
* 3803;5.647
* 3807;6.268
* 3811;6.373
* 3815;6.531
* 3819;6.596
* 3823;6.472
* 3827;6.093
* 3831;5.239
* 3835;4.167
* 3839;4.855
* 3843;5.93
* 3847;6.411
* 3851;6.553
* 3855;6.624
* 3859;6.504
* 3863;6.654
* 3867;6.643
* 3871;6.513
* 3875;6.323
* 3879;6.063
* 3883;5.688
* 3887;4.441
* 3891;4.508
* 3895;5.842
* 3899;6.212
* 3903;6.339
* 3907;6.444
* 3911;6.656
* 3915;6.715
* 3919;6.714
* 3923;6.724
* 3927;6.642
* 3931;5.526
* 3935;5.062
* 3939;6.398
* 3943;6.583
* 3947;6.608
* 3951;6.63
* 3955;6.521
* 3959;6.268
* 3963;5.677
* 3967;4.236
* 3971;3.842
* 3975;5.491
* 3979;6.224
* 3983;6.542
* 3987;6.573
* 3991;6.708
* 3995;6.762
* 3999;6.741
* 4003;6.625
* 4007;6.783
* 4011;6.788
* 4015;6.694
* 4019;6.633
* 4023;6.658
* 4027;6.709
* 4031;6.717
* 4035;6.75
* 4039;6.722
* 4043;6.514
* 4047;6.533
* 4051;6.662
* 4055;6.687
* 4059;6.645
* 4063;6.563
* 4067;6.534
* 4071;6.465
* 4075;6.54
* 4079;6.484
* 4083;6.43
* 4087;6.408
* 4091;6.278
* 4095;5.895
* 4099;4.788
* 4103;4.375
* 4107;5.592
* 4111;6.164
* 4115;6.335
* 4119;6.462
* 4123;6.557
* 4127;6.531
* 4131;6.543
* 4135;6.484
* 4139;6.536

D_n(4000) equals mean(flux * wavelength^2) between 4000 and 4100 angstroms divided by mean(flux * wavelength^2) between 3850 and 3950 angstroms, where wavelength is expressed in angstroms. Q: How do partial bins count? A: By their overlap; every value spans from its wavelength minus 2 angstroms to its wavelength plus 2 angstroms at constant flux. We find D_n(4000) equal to 1.13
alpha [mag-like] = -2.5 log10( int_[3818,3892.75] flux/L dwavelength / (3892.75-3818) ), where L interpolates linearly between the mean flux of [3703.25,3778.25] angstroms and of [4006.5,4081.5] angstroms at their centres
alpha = -0.04 mag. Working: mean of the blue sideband 5.09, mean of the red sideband 6.63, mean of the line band 5.9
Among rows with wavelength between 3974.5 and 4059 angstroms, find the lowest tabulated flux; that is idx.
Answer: 5.491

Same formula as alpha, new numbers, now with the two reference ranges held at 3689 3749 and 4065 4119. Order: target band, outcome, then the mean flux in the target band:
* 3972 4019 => -0.13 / 6.49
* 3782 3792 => -0.19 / 6.13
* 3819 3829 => -0.20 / 6.35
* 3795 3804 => 0.07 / 4.85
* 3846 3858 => -0.22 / 6.54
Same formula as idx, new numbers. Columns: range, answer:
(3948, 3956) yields 6.521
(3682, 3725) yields 4.642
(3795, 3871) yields 4.167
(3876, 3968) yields 4.236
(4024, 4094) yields 6.278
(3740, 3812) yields 4.191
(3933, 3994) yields 3.842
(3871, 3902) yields 4.441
